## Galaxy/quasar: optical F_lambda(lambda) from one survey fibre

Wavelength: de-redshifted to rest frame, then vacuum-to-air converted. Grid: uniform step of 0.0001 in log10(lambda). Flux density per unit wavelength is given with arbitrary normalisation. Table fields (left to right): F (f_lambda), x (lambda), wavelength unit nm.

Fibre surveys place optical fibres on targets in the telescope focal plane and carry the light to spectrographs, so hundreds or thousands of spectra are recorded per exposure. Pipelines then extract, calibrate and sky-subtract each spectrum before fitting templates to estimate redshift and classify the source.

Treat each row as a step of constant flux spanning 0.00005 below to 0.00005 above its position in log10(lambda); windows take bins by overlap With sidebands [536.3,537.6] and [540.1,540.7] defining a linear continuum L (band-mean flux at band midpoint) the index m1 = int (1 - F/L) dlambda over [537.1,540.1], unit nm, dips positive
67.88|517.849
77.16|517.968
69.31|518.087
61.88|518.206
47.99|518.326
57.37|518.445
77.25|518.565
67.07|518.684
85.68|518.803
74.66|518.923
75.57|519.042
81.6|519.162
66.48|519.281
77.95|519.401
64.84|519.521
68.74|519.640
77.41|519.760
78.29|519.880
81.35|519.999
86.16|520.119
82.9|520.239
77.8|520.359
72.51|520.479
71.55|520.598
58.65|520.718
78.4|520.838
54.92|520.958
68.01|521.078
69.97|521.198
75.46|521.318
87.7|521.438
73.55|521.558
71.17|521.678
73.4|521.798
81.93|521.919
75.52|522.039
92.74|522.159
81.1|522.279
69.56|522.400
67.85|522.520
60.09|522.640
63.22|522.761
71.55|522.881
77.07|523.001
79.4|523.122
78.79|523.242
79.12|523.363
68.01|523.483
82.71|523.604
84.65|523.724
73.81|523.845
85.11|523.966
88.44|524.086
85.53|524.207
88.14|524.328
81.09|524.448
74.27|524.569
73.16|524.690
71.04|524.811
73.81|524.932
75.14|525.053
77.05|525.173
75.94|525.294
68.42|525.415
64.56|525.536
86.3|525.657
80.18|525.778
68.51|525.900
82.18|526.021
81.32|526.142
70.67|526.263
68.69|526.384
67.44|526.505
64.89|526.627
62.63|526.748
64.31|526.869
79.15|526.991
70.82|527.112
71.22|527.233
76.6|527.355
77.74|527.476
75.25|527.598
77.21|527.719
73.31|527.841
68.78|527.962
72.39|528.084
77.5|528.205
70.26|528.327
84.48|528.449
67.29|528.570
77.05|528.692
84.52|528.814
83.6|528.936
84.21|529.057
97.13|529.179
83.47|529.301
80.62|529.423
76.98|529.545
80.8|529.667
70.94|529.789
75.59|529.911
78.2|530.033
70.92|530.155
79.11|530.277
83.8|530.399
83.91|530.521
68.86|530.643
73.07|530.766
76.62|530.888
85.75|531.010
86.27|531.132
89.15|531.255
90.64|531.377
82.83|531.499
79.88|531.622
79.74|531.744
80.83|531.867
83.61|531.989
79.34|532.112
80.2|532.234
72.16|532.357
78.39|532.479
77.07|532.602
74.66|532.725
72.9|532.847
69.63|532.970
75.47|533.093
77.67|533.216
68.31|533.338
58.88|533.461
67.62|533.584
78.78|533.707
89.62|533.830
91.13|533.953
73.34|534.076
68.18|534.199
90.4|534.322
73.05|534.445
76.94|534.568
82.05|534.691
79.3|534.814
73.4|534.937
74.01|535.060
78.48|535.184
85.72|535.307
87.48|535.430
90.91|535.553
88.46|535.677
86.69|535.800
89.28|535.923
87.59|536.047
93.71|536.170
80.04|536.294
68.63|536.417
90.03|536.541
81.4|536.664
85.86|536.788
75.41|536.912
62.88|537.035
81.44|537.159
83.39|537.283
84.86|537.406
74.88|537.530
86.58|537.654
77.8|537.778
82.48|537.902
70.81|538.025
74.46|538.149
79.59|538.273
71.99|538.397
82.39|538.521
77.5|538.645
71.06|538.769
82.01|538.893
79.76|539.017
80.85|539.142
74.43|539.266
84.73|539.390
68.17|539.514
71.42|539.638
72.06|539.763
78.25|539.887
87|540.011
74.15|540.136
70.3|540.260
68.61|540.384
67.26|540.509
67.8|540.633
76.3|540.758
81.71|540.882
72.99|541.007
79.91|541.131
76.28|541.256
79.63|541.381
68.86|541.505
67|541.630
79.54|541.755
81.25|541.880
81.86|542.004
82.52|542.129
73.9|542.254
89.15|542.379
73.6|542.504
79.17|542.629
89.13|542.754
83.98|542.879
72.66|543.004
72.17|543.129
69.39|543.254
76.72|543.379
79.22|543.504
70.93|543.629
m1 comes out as -0.15 nm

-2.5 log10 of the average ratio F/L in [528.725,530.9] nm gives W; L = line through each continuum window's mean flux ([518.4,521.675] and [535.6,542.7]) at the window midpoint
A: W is -0.05 mag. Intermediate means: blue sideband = 73.8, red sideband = 78.3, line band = 79.6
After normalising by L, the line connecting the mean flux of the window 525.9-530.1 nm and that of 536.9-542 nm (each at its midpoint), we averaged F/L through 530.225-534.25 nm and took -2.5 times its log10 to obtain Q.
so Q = -0.03 mag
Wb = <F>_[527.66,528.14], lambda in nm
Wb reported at 72.9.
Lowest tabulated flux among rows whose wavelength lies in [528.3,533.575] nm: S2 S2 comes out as 58.88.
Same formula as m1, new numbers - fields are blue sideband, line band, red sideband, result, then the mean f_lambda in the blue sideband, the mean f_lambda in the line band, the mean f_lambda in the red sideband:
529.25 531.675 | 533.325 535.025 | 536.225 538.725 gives 0.053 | 79.8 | 76.7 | 78.6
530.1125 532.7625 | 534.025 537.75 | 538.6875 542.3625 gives -0.149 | 80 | 81.1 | 76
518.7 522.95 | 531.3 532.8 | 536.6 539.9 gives -0.070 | 74.2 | 80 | 77.6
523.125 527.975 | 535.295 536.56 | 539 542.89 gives -0.162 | 75.5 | 86.1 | 76.8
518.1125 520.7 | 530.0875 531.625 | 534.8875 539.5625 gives -0.064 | 72.8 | 80.9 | 80.3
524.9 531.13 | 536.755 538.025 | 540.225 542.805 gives -0.044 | 76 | 79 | 76.5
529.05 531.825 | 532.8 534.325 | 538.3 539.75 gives 0.081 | 80.7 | 75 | 76.6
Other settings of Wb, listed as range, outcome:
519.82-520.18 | 82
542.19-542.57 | 78.8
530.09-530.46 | 78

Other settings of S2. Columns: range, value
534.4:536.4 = 73.05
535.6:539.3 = 62.88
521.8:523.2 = 60.09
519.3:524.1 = 54.92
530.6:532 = 68.86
